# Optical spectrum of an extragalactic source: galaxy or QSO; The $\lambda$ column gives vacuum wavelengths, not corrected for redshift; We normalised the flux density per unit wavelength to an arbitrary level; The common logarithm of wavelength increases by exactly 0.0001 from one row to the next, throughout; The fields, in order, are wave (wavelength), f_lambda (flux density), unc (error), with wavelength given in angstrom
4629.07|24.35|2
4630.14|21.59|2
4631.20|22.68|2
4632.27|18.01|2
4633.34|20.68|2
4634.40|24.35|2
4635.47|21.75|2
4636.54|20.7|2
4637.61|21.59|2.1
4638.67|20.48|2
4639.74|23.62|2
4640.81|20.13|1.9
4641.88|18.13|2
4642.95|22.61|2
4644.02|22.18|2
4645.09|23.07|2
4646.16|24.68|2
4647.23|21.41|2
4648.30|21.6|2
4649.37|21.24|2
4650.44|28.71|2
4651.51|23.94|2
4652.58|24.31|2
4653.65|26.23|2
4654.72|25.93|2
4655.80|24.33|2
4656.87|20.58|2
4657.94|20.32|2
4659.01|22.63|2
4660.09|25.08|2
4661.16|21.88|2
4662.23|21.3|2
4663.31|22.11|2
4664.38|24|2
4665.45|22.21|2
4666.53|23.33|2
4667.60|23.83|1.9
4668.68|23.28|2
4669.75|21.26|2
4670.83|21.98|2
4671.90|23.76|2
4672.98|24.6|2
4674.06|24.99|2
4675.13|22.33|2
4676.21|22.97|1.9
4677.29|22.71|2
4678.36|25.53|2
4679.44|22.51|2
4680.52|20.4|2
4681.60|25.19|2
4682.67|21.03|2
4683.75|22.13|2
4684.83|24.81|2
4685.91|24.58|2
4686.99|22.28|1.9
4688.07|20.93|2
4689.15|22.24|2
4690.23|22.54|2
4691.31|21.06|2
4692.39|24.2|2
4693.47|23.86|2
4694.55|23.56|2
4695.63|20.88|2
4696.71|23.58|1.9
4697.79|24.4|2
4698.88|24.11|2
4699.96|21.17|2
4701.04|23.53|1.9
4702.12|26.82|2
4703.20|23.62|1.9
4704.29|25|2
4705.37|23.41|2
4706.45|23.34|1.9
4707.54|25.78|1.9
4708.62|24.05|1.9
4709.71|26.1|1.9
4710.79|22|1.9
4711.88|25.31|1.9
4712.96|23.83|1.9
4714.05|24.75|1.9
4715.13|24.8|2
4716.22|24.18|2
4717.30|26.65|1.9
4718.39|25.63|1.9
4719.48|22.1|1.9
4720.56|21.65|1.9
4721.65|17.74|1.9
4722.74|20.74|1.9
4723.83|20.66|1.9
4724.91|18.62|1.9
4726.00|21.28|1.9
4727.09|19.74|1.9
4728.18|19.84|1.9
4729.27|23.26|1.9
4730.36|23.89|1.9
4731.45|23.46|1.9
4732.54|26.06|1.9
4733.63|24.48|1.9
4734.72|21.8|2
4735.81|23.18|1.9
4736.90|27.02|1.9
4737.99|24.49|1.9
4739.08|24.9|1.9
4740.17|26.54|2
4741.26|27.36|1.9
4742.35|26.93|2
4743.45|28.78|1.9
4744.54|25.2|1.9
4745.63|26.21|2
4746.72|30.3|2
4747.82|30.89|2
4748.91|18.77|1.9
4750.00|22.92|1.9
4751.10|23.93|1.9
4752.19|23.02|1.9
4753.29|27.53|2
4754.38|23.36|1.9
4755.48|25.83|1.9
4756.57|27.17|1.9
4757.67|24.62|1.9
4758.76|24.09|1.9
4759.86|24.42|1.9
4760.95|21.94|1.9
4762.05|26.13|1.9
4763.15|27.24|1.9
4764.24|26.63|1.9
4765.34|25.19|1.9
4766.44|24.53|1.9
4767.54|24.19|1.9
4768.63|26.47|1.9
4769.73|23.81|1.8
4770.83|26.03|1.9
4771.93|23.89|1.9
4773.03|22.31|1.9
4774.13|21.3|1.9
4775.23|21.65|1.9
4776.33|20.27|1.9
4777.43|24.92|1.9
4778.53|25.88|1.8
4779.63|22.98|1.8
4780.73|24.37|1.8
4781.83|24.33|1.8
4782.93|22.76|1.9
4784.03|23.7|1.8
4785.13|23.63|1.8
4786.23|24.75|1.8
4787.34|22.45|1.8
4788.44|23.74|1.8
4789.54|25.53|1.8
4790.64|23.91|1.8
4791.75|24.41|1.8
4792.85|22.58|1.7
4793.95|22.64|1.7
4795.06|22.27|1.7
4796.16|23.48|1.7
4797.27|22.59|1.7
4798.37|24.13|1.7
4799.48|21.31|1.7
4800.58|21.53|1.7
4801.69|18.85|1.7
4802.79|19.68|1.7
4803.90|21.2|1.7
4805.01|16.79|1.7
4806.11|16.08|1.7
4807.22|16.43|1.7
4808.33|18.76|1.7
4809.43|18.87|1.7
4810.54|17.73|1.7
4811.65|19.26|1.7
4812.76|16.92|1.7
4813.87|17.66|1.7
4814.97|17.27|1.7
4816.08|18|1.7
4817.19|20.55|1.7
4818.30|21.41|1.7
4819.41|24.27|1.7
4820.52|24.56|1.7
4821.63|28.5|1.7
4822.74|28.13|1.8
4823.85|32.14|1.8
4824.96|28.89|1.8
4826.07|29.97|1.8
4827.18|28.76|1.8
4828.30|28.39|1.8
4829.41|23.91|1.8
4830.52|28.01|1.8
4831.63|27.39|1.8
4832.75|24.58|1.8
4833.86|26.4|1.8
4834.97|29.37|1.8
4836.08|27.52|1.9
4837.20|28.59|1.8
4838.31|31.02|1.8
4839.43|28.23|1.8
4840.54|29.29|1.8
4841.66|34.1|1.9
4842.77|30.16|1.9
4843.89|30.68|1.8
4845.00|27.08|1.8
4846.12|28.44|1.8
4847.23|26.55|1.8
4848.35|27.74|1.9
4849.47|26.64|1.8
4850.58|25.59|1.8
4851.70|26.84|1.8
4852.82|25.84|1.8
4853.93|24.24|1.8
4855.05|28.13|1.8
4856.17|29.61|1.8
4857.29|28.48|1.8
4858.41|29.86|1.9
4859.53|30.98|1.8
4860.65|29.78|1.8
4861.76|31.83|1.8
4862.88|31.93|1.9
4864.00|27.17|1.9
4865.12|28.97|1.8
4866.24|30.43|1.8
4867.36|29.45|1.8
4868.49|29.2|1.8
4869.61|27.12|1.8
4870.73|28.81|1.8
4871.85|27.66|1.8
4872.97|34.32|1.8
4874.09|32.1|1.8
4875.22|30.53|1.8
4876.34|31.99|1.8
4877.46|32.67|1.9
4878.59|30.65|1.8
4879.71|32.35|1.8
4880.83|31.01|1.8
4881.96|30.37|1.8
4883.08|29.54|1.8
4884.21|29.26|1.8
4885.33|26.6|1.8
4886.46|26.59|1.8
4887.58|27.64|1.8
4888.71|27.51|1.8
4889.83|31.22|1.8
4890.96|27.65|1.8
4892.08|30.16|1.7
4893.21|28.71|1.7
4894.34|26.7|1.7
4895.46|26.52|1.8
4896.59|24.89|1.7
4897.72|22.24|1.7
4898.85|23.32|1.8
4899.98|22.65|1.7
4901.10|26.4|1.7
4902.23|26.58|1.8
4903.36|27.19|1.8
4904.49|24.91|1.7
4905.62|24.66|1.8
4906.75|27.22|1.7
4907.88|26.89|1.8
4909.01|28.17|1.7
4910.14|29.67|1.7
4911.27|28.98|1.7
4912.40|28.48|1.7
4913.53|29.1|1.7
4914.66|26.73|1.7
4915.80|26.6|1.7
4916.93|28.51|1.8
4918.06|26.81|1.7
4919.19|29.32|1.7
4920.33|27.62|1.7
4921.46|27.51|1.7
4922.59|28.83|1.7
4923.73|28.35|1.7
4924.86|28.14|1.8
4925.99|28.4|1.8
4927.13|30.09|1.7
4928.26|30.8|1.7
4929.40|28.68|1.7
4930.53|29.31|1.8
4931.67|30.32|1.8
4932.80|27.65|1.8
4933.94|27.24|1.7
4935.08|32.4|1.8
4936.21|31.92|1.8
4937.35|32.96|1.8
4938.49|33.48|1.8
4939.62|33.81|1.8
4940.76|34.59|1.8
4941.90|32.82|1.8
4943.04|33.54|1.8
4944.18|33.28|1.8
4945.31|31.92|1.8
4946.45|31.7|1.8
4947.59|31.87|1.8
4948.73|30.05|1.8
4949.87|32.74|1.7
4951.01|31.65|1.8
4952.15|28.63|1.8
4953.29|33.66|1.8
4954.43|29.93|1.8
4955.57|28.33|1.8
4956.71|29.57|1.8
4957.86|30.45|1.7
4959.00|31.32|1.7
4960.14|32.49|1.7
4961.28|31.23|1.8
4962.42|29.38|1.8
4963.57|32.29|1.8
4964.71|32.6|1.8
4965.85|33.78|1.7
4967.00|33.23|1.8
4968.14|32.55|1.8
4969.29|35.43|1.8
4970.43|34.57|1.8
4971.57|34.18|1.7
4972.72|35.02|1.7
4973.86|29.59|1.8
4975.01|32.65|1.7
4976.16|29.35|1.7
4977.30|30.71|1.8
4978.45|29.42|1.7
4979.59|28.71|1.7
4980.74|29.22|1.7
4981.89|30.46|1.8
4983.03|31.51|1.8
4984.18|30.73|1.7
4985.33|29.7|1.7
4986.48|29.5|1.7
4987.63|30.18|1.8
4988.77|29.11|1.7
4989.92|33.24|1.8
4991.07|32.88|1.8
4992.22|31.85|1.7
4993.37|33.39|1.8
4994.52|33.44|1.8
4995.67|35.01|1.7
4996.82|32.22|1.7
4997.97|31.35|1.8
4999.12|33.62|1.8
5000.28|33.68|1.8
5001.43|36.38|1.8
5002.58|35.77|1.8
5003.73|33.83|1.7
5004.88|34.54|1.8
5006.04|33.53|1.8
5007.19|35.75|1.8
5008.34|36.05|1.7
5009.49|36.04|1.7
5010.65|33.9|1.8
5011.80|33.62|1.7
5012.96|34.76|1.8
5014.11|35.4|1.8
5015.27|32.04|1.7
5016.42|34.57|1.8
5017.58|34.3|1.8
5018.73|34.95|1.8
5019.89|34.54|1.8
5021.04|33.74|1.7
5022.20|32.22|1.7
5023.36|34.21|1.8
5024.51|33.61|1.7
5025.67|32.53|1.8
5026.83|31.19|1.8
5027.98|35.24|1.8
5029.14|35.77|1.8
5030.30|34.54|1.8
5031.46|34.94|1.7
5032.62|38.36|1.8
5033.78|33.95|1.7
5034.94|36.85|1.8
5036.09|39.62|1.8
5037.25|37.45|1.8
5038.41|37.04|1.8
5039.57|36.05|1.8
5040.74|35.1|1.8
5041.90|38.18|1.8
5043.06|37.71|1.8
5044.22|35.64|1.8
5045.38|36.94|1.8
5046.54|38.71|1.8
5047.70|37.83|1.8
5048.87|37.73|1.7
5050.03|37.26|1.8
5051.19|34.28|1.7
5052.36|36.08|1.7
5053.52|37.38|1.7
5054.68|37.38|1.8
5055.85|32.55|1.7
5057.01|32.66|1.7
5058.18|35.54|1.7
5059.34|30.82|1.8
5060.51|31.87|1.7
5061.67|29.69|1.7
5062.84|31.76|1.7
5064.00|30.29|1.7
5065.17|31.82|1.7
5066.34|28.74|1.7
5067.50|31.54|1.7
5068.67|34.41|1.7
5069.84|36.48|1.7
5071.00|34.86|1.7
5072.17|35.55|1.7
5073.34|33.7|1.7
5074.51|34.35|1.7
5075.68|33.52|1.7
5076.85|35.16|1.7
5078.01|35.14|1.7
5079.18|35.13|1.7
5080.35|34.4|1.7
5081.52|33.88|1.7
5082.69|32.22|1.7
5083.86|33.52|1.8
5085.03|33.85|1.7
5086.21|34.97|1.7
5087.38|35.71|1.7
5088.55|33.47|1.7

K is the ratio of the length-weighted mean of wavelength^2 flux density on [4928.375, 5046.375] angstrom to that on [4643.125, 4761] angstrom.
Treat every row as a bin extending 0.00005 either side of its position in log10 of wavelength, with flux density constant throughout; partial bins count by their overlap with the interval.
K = 1.57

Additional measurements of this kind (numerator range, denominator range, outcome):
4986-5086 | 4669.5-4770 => 1.63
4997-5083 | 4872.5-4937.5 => 1.28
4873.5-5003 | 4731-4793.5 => 1.32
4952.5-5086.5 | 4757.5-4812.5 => 1.63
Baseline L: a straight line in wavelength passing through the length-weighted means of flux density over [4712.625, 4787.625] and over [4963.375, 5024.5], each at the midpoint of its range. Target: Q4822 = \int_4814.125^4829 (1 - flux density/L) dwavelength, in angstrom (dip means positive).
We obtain 0.8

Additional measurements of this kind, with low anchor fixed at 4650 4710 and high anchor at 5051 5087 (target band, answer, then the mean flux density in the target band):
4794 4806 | 2.5 angstrom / 21.1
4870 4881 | -1.0 angstrom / 31.2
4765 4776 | 0.8 angstrom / 23.8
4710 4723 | 0.5 angstrom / 23.4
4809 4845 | 2.1 angstrom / 25.7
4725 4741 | 0.8 angstrom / 23.5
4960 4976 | -0.9 angstrom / 32.7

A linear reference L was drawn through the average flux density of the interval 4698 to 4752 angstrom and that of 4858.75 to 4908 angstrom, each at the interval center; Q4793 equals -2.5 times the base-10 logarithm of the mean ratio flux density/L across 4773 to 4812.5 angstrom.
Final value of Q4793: 0.19 mag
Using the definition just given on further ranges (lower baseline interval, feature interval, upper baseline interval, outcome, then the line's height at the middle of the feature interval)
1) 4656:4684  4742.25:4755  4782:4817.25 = -0.18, 21.7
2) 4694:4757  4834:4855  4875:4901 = -0.04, 27.1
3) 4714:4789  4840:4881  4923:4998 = -0.06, 27.9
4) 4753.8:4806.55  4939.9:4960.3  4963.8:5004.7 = -0.03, 30.8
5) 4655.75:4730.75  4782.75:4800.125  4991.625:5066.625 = 0.13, 26.4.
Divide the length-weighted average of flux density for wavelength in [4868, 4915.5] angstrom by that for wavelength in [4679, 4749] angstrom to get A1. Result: 1.2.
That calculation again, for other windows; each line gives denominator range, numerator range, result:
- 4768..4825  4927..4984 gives 1.41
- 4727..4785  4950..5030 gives 1.33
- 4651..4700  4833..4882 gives 1.27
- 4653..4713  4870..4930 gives 1.21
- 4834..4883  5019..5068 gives 1.18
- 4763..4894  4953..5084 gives 1.29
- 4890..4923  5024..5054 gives 1.34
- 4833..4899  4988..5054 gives 1.21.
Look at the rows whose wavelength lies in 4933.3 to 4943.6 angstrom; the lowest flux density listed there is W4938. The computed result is 27.24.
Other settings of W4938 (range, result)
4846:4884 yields 24.24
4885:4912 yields 22.24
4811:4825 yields 16.92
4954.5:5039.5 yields 28.33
